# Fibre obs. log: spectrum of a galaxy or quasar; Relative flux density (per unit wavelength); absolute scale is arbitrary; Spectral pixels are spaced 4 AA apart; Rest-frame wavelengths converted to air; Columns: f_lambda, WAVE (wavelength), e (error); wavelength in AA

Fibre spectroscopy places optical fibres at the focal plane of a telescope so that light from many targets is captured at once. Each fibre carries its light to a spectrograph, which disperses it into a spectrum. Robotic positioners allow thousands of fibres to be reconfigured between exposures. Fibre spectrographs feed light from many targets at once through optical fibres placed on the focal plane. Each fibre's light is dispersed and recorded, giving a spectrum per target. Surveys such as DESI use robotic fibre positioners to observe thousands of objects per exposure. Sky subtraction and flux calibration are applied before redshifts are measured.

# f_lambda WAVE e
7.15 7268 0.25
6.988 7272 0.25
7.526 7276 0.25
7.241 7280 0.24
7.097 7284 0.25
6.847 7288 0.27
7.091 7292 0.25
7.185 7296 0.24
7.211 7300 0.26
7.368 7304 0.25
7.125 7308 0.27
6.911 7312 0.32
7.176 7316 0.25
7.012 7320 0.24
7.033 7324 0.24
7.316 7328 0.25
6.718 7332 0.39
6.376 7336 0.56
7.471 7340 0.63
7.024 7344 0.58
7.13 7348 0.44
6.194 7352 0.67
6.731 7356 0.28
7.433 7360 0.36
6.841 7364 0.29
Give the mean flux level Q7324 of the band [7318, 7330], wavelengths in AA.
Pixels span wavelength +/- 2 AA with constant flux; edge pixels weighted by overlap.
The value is 7.12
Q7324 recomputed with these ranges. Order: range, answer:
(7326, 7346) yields 6.98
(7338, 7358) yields 6.91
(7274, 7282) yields 7.38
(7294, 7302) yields 7.2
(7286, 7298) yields 7.04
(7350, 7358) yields 6.46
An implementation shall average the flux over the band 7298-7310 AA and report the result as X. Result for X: 7.23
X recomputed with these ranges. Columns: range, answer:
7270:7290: 7.14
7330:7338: 6.55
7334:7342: 6.92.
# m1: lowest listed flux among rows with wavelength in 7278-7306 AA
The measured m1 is 6.847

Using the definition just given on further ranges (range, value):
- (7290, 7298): 7.091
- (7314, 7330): 7.012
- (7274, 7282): 7.241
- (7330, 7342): 6.376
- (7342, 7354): 6.194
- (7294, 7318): 6.911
